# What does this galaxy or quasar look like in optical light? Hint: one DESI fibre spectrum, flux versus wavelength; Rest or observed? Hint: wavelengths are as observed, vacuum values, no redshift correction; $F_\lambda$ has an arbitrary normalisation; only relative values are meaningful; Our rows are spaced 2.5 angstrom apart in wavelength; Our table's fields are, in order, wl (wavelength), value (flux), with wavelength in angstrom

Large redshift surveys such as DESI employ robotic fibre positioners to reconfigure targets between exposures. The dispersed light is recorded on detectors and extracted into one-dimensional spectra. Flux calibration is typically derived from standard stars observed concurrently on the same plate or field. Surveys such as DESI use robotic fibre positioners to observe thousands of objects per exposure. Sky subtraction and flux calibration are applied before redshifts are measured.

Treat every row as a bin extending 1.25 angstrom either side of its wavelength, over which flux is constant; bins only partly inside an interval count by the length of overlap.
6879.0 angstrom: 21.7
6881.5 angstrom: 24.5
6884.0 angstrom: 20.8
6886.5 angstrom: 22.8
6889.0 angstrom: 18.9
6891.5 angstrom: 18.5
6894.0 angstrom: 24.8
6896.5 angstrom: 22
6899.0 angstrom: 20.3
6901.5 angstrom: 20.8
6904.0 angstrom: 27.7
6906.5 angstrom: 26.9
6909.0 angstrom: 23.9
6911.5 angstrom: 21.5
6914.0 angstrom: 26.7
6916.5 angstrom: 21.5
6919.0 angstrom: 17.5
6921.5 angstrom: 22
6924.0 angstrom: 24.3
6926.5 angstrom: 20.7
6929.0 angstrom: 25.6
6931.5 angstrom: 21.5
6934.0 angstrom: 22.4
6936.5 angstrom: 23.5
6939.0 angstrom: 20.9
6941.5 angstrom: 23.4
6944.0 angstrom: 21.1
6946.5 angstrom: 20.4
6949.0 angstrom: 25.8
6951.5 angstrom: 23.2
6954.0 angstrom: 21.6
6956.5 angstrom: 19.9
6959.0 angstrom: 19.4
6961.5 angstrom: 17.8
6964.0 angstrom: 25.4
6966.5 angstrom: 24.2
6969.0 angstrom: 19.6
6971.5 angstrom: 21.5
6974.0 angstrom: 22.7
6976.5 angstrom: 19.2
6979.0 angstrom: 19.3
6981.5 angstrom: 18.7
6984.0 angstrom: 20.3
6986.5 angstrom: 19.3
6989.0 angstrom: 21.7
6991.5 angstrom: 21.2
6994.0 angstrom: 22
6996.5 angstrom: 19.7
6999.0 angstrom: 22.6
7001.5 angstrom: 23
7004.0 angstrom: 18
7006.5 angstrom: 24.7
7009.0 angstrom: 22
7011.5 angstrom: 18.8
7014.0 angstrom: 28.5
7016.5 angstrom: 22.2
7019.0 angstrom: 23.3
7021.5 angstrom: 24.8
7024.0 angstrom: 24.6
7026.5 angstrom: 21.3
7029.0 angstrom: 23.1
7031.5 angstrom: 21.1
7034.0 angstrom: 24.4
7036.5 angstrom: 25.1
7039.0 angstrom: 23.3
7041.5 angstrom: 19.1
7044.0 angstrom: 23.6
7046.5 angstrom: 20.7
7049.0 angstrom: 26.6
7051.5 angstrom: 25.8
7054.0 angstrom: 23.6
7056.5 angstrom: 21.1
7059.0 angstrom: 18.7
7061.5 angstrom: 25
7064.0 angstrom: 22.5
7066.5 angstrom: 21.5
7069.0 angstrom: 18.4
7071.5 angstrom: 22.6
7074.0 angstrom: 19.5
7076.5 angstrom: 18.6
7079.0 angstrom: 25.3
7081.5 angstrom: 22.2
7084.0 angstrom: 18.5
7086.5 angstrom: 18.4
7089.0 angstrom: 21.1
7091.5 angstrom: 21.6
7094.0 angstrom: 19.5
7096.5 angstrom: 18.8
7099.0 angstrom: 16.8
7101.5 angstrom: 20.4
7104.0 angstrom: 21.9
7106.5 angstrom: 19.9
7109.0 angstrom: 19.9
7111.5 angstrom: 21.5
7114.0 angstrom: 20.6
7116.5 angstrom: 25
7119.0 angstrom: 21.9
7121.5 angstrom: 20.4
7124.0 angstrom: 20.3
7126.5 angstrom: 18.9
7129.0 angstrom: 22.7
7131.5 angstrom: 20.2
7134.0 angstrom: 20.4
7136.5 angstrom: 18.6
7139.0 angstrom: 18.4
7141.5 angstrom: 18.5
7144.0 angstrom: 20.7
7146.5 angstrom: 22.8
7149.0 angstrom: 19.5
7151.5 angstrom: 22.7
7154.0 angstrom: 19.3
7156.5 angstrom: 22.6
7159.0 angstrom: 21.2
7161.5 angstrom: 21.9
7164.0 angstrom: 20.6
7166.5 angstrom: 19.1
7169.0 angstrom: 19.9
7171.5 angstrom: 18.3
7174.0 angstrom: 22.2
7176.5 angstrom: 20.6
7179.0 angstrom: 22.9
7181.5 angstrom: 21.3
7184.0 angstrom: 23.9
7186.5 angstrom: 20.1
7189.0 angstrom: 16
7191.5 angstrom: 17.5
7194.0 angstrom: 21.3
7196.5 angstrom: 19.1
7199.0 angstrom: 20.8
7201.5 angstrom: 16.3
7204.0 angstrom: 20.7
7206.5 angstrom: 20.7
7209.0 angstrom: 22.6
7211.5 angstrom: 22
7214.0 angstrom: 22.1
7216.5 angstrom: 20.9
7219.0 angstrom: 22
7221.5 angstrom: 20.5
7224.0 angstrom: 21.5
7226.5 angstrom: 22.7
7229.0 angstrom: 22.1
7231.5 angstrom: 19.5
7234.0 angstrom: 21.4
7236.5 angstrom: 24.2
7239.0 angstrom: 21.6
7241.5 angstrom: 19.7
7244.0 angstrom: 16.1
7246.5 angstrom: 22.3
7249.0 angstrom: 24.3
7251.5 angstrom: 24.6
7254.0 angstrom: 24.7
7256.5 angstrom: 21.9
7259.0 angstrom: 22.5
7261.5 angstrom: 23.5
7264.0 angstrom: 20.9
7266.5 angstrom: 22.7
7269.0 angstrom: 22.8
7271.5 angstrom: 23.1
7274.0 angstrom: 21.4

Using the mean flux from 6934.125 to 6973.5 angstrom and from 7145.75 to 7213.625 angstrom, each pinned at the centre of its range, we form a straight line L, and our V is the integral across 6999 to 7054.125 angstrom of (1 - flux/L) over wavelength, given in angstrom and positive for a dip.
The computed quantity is -4.1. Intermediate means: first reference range 21.9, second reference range 20.6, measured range 23.1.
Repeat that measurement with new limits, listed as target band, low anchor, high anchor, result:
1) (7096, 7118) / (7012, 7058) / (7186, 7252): 1.7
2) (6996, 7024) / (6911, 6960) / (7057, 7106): -1.7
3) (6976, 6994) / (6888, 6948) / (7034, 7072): 1.9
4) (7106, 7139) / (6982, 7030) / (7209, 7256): 1.9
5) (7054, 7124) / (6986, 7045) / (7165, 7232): 2.8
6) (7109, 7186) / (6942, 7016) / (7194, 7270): 2.3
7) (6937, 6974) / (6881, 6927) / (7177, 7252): 0.6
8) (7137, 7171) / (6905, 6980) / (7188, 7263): 1.5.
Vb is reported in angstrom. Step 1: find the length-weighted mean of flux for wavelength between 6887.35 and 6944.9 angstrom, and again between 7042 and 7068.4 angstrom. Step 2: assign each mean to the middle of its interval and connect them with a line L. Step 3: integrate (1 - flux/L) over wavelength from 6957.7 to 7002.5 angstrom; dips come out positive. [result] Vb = 3.2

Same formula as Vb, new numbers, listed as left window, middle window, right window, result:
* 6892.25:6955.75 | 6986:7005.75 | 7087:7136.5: 0.7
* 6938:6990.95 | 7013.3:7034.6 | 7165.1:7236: -2.5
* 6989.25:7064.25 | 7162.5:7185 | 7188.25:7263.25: 0.7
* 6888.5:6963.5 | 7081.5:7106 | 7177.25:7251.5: 1.9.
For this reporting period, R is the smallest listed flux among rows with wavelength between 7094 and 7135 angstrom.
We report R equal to 16.8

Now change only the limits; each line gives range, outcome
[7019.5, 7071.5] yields 18.4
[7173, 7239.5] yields 16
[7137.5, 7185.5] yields 18.3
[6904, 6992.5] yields 17.5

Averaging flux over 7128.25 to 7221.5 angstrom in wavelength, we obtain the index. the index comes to 20.5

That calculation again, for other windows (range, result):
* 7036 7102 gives 21.4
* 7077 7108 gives 20.3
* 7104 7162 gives 20.8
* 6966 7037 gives 21.9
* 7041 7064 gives 22.8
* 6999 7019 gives 22.5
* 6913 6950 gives 22.4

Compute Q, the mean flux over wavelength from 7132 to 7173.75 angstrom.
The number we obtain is 20.3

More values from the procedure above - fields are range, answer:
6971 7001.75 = 20.8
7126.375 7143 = 19.7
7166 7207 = 20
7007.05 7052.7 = 23.3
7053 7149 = 20.7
